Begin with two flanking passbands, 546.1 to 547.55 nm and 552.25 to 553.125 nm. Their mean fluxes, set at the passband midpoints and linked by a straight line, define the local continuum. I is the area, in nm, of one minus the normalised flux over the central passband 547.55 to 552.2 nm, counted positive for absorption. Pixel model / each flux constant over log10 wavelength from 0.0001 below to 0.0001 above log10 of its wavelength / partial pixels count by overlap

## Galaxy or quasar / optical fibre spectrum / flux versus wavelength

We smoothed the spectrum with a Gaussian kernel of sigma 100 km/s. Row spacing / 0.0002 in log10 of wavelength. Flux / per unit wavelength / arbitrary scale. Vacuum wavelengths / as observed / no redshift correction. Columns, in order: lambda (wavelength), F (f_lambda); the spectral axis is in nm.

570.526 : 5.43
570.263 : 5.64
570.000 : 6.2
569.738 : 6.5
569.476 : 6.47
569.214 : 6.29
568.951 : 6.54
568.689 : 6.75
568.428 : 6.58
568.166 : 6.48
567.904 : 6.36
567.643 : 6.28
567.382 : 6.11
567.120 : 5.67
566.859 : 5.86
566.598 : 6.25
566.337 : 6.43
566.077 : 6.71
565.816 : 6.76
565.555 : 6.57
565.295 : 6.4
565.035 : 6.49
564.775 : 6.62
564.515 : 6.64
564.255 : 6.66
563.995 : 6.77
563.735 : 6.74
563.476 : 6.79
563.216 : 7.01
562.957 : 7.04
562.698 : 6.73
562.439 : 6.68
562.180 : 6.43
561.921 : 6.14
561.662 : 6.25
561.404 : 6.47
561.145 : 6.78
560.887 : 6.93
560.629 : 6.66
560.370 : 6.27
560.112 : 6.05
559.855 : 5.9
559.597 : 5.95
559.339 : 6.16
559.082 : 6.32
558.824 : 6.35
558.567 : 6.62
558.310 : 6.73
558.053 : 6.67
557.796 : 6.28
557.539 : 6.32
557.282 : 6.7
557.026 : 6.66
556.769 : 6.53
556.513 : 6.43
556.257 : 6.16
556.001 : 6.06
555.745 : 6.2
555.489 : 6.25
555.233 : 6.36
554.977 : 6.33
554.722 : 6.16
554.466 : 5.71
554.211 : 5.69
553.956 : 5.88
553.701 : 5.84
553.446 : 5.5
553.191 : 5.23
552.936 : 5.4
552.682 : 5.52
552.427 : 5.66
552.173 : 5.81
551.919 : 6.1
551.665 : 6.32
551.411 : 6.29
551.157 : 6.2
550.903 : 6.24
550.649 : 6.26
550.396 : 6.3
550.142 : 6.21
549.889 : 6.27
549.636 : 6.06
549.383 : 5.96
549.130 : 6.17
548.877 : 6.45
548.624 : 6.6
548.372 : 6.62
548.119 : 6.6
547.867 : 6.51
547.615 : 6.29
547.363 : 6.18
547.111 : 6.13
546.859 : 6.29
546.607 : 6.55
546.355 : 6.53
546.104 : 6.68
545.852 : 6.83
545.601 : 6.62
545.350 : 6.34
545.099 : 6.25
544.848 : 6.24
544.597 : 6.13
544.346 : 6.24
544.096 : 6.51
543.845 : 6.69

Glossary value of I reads -0.28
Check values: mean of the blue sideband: 6.36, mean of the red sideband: 5.52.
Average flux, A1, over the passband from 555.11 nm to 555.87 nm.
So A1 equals 6.27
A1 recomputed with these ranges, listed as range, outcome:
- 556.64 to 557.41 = 6.63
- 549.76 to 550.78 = 6.26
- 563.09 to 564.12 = 6.82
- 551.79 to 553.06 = 5.7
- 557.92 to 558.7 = 6.67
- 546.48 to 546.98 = 6.41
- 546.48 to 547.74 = 6.29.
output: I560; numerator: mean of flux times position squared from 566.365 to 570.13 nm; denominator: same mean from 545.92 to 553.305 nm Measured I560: 1.09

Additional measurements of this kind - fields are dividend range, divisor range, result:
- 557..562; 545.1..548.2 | 1.04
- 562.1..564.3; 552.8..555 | 1.22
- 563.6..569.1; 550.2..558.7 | 1.10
